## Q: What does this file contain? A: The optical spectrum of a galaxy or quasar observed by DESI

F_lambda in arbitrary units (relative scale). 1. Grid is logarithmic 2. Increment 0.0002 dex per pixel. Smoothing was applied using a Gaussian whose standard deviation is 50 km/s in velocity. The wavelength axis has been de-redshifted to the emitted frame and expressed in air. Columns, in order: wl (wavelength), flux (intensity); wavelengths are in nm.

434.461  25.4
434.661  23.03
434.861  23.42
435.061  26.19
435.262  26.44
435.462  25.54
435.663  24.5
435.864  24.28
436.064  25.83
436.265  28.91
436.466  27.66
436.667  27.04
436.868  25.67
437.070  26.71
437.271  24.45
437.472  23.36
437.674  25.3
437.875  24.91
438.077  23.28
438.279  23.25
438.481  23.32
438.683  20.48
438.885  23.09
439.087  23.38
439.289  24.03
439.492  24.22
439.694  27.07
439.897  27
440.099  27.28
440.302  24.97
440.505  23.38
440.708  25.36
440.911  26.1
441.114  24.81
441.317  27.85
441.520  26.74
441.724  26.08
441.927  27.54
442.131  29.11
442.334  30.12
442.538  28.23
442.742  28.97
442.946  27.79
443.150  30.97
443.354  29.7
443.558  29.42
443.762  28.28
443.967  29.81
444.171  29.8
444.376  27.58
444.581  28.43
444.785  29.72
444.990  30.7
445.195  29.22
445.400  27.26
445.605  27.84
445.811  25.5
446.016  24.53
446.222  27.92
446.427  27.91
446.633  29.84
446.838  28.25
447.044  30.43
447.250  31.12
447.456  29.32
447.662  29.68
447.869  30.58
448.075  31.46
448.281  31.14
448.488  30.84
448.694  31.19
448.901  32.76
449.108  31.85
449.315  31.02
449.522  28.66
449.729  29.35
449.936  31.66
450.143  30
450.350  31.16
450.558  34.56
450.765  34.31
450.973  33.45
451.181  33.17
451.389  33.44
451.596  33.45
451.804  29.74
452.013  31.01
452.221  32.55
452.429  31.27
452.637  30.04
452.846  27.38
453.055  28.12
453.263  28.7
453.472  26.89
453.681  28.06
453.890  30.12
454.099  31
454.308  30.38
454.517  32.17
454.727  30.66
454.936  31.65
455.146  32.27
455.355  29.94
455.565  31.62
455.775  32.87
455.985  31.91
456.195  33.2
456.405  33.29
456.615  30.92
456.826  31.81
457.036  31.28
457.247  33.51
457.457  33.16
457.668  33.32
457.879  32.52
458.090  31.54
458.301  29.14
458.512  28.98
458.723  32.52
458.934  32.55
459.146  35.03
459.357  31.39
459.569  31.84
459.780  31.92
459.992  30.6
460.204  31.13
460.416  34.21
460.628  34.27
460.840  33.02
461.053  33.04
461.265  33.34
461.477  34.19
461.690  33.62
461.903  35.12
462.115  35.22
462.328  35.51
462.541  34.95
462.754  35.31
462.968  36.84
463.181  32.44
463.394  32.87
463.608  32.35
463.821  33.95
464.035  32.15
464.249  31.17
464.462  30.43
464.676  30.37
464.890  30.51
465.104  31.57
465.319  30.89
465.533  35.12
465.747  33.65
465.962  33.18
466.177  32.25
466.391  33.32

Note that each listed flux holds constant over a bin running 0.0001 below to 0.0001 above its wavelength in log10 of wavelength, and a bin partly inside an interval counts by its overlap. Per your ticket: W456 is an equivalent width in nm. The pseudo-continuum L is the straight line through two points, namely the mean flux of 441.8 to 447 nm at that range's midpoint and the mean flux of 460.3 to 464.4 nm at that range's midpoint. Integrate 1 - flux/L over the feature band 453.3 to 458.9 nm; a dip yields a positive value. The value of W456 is 0.120 nm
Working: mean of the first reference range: 28.6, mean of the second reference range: 33.8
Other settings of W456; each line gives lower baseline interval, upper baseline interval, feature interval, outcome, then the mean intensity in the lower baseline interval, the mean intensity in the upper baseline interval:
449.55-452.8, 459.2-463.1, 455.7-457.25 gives 0.02 nm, 31.8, 33.7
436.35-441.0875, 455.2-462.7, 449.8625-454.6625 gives -0.15 nm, 24.8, 32.7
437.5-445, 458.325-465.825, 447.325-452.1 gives -0.38 nm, 26.6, 32.9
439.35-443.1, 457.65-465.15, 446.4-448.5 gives -0.10 nm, 26.8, 32.8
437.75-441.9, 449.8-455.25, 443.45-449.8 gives -0.28 nm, 24.9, 31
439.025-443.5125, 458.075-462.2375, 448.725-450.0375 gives -0.07 nm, 26.9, 32.7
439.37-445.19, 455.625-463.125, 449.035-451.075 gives -0.10 nm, 27.8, 32.9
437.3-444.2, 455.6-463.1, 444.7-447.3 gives -0.02 nm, 26.3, 32.9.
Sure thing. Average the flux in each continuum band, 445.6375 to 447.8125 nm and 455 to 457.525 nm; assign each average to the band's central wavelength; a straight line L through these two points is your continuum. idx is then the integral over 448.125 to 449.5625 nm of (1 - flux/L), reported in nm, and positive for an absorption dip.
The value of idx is -0.09 nm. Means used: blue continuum 28.5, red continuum 32.1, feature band 31.2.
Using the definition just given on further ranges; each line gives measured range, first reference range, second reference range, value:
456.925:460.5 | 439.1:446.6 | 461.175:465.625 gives -0.01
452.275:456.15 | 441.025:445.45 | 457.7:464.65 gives 0.11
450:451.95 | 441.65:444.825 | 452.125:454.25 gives -0.22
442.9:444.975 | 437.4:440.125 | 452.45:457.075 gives -0.23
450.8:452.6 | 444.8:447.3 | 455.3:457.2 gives -0.11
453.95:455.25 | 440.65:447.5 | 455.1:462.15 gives 0.00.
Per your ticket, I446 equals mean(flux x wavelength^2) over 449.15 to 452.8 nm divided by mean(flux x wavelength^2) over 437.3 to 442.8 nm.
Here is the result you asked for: 1.30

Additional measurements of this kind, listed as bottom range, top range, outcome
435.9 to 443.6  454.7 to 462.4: 1.35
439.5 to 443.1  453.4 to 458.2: 1.25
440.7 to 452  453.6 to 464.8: 1.16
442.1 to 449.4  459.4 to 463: 1.23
